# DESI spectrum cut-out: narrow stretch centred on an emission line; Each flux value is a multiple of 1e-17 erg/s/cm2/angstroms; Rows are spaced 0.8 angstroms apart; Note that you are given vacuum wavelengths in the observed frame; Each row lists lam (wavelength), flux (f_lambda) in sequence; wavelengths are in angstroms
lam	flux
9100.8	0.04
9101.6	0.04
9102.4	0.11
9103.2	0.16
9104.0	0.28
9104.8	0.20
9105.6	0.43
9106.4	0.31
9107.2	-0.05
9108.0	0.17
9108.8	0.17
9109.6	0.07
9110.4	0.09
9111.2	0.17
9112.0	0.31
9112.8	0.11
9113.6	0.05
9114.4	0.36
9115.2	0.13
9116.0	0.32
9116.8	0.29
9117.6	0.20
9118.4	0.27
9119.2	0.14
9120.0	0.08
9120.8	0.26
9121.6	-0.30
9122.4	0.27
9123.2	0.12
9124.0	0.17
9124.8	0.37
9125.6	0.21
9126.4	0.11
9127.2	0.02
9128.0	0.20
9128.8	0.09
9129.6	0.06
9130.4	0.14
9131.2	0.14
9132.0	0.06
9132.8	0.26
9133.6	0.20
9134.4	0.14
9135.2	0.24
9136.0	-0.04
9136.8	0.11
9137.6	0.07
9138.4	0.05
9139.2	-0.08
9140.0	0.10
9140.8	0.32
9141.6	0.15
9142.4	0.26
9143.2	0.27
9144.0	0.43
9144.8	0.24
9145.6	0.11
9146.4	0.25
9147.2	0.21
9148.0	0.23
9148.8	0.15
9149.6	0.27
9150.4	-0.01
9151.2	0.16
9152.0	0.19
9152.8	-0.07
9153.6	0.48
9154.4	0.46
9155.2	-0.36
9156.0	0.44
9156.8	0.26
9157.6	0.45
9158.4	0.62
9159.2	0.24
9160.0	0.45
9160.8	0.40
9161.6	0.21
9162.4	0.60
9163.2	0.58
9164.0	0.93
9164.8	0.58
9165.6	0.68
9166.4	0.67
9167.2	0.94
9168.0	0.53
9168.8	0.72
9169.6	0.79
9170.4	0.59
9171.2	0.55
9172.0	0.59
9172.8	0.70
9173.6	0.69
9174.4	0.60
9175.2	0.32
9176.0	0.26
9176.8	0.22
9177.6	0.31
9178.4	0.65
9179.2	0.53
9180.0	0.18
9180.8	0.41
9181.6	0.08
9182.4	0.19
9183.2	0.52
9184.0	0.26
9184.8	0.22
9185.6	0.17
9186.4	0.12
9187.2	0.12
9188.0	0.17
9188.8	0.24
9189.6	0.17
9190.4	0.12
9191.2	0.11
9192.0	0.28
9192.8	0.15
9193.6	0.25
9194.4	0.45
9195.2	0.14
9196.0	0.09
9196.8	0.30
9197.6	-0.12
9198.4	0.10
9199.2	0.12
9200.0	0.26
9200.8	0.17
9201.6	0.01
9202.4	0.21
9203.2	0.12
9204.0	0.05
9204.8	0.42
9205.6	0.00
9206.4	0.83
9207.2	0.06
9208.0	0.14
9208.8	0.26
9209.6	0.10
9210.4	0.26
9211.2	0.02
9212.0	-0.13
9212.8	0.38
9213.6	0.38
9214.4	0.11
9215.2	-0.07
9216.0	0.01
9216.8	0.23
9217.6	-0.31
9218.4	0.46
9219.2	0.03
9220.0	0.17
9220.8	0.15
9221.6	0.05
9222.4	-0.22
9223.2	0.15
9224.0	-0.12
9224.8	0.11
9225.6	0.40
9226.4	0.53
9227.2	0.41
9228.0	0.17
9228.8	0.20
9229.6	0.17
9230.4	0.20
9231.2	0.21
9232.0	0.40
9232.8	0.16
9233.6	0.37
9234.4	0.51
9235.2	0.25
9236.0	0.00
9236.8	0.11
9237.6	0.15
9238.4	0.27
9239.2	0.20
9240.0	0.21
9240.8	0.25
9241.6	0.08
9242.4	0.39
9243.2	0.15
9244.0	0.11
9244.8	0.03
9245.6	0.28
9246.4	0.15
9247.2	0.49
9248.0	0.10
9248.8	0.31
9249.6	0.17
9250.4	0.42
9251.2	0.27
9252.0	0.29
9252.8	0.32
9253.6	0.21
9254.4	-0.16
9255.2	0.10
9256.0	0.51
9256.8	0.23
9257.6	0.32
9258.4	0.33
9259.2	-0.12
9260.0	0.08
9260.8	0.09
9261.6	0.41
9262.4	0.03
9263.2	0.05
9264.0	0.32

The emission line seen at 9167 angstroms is [O II]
